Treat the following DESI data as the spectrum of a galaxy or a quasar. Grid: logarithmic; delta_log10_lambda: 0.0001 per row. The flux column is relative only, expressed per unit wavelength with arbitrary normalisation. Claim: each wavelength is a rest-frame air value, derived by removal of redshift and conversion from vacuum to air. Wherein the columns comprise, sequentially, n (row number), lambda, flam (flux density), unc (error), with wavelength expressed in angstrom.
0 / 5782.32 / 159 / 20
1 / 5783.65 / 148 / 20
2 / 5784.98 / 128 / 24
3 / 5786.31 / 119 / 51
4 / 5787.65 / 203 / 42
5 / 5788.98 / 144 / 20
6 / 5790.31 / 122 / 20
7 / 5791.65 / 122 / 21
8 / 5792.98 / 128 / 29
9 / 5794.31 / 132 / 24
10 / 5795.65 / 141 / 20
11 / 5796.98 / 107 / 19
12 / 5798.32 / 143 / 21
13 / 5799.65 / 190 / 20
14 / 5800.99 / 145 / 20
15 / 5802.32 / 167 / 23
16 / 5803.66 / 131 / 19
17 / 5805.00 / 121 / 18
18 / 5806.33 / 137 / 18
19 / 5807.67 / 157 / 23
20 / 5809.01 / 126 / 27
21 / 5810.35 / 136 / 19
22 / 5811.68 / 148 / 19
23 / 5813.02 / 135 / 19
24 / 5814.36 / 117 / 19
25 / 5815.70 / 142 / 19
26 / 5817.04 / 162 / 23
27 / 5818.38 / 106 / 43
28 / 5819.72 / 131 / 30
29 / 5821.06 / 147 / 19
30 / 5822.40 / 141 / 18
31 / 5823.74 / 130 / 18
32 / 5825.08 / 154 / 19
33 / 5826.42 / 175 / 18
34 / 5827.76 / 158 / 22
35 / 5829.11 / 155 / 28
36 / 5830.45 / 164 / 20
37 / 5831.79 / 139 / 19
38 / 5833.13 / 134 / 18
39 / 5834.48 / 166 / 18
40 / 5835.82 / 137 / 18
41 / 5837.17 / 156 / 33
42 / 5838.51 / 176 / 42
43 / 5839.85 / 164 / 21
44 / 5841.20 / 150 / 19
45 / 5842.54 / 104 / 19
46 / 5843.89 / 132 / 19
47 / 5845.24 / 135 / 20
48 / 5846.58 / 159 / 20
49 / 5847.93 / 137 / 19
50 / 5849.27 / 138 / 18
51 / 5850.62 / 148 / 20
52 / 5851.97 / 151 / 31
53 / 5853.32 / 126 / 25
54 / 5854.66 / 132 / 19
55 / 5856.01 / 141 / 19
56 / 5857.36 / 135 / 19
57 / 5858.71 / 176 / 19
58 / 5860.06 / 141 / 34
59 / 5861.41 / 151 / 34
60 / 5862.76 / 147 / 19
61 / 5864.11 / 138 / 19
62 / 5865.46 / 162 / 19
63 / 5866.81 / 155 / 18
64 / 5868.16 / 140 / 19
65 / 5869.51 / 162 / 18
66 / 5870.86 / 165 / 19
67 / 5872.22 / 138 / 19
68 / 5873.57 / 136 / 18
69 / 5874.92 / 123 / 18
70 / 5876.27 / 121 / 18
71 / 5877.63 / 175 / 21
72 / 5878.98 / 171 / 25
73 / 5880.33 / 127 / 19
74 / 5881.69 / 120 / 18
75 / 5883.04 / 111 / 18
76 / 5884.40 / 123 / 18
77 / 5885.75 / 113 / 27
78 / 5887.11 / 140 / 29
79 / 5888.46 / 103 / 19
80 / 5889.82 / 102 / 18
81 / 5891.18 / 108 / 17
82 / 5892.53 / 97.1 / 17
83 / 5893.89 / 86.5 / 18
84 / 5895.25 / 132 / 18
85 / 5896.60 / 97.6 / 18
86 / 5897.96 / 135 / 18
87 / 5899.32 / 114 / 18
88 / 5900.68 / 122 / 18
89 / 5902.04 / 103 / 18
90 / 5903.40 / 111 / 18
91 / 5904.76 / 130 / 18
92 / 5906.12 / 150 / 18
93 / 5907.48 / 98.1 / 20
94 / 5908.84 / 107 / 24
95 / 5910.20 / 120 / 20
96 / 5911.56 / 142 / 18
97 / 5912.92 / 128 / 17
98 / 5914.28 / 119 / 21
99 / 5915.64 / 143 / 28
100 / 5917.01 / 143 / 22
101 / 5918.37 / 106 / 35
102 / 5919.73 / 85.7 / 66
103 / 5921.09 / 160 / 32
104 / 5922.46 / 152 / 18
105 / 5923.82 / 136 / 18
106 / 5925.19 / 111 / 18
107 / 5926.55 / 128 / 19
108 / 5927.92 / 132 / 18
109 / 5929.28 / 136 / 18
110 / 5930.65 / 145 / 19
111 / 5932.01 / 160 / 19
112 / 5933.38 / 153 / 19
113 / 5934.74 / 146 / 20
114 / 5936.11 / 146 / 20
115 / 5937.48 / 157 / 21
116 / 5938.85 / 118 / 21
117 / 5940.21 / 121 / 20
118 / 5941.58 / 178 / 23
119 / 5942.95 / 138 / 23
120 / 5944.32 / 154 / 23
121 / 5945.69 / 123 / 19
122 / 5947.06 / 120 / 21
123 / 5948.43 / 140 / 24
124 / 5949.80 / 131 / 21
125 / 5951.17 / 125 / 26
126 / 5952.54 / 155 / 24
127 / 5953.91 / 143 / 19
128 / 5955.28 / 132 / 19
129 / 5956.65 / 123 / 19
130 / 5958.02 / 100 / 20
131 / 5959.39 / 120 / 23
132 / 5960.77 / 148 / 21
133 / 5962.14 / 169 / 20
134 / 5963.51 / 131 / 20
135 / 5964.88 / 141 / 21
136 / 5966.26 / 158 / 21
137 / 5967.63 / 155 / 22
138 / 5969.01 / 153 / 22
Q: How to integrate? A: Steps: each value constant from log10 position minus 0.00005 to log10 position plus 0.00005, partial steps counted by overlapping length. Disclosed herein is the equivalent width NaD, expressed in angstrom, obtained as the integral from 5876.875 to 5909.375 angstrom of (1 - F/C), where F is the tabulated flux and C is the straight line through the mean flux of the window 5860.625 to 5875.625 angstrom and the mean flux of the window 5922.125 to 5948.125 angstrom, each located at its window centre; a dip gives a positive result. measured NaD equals 5.5 angstrom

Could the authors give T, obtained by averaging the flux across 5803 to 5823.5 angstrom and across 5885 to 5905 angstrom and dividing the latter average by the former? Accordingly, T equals 0.8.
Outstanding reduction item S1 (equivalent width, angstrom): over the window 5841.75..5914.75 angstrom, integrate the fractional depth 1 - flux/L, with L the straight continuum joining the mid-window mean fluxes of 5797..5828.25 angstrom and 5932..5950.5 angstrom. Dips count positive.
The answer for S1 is 5.5 angstrom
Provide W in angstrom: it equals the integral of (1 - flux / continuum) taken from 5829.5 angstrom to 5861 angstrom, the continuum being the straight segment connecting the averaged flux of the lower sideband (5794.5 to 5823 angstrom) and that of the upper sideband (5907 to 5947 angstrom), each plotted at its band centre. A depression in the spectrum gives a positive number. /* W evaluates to -1.8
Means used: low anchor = 139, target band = 145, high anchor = 134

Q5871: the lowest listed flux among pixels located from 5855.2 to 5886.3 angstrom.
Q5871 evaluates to 111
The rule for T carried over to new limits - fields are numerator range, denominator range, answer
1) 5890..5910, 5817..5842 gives 0.76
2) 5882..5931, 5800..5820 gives 0.88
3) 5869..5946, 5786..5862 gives 0.91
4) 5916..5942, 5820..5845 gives 0.92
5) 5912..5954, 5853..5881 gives 0.93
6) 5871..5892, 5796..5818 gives 0.91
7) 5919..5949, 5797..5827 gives 0.97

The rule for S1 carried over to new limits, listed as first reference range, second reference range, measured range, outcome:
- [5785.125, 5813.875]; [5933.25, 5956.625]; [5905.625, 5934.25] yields 1.69 angstrom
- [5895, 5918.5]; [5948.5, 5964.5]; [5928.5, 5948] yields -1.84 angstrom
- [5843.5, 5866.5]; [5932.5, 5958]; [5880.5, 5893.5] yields 2.67 angstrom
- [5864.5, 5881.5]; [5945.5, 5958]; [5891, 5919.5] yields 4.47 angstrom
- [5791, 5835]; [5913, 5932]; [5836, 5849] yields -0.57 angstrom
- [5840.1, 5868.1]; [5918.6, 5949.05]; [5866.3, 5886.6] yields 0.45 angstrom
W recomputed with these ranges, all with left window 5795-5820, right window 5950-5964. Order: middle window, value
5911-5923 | 0.5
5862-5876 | -0.9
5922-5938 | -0.7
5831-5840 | -0.9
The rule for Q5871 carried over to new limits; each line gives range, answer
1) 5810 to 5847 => 104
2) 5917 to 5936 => 85.7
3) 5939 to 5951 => 120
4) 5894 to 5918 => 97.6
